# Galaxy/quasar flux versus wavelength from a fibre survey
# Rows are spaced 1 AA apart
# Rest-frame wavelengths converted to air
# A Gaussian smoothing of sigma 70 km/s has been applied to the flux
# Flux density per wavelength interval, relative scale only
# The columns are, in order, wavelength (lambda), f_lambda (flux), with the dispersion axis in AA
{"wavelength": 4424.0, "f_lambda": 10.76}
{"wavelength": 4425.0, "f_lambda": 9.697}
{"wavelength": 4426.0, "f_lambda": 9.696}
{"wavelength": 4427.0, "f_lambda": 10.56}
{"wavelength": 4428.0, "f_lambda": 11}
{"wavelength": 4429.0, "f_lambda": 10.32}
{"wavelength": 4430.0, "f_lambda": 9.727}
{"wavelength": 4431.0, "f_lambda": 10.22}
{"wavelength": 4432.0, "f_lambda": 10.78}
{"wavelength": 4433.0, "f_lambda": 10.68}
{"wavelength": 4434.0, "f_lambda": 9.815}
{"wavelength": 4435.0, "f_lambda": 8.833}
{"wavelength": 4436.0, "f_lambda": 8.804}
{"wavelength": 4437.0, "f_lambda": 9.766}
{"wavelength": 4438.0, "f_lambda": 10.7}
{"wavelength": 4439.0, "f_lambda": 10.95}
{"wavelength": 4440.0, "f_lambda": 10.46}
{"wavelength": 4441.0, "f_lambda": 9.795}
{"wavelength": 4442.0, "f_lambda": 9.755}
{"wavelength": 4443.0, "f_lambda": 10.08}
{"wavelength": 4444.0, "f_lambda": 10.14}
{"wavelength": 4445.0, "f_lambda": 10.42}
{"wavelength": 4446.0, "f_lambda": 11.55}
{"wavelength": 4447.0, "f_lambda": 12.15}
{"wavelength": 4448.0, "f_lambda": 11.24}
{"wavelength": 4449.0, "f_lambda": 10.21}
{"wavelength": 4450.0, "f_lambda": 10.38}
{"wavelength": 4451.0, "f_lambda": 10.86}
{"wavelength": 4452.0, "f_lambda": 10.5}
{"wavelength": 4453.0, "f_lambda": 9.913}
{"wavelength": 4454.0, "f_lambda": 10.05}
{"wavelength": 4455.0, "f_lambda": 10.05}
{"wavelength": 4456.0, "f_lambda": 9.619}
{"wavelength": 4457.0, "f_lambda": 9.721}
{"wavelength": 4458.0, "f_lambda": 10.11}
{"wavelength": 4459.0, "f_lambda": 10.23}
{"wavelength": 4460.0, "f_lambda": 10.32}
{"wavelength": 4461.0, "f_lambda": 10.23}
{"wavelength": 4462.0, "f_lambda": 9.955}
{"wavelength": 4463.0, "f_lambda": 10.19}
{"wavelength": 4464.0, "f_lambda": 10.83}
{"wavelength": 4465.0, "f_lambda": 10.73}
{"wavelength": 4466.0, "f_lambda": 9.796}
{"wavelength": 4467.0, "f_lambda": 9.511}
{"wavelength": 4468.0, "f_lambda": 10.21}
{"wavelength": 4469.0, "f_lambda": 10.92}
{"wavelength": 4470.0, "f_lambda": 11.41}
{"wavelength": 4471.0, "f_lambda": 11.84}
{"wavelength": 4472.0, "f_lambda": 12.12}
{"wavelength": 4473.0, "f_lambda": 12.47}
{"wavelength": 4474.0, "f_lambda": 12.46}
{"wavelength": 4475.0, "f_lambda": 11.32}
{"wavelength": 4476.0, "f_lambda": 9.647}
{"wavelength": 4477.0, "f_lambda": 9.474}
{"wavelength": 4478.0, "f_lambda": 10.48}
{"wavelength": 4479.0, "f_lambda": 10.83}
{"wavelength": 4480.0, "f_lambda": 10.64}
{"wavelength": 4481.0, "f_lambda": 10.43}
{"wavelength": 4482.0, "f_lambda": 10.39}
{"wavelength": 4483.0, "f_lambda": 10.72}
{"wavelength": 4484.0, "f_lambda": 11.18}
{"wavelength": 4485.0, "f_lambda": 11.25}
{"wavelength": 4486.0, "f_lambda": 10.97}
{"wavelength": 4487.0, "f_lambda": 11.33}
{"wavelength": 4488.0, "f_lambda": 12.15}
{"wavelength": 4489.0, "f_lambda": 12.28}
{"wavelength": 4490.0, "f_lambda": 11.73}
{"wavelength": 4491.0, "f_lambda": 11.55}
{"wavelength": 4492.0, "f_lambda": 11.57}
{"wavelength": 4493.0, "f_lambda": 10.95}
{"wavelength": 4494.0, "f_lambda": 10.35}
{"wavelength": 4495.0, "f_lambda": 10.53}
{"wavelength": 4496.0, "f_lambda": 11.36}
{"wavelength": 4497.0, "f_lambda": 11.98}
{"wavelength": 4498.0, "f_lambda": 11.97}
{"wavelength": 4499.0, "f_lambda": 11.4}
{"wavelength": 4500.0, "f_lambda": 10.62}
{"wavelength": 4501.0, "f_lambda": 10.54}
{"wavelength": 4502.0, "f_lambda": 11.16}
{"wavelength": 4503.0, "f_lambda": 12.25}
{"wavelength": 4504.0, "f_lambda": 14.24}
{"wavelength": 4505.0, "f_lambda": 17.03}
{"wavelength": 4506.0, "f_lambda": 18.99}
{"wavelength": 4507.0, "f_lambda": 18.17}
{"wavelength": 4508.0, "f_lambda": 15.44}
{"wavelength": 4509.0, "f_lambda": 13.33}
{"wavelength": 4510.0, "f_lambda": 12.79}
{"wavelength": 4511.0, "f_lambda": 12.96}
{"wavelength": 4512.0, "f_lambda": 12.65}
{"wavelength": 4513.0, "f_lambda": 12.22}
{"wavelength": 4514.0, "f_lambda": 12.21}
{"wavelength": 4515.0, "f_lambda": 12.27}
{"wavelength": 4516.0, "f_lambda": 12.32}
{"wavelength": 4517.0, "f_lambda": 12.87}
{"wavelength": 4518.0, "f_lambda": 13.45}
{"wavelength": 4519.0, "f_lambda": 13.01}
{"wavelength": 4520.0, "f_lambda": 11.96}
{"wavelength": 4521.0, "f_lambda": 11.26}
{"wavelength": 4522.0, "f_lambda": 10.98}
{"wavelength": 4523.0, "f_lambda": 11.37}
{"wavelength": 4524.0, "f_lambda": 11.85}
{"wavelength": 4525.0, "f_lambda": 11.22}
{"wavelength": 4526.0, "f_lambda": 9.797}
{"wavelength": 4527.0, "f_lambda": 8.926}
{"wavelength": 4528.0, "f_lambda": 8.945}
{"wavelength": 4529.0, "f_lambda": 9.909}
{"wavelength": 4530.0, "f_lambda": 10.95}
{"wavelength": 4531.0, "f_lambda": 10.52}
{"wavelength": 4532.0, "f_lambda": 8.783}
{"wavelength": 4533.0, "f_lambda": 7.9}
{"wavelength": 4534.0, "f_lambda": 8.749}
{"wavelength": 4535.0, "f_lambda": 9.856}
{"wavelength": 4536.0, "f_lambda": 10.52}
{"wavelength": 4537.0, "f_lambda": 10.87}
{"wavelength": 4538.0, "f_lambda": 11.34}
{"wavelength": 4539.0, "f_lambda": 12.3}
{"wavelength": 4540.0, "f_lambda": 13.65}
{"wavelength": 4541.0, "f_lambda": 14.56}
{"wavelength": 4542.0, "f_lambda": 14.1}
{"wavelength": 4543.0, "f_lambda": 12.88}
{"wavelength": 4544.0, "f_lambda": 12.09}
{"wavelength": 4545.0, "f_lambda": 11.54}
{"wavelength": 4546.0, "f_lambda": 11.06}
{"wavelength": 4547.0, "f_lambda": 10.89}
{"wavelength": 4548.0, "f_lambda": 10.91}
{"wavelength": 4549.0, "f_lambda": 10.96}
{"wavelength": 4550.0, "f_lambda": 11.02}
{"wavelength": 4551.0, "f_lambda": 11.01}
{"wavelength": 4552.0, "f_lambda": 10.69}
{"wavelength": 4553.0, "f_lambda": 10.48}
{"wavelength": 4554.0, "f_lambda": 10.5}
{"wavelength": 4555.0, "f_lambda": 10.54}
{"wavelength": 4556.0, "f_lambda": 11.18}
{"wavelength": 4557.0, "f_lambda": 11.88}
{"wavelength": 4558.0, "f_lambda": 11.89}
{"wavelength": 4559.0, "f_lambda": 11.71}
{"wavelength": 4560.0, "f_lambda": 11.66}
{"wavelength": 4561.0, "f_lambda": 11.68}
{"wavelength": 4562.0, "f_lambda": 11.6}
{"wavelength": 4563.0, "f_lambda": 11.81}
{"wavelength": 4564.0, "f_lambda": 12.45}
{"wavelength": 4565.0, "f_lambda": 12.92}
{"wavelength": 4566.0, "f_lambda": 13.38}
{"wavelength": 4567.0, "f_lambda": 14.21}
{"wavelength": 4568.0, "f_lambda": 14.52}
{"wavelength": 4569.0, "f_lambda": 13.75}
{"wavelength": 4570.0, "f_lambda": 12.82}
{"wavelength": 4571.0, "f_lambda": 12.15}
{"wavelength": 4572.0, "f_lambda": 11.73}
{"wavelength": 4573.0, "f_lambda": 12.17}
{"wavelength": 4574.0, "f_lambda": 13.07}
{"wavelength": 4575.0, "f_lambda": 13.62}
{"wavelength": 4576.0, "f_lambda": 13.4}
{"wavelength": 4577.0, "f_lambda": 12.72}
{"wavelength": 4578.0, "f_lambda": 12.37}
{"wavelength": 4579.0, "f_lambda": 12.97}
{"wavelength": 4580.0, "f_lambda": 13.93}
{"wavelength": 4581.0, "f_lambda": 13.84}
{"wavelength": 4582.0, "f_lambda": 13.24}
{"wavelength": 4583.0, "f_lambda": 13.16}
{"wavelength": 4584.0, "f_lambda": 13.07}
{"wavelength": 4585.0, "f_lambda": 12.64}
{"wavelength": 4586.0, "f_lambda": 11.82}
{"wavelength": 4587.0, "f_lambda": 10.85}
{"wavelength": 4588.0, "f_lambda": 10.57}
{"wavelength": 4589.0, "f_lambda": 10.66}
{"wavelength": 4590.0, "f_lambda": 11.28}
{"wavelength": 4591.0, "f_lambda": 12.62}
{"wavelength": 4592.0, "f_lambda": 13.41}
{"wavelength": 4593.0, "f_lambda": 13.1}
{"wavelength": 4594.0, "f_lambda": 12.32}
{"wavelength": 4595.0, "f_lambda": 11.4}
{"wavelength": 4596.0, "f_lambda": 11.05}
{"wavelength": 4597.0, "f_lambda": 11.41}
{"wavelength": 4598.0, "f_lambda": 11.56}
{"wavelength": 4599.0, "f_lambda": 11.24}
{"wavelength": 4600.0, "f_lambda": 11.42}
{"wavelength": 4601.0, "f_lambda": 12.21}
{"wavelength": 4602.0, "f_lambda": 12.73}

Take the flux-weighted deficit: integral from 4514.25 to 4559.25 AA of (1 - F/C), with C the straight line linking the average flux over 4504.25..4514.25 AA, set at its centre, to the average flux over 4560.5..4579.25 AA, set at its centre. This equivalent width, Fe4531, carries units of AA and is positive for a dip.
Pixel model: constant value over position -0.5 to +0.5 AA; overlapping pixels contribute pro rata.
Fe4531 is 8.3 AA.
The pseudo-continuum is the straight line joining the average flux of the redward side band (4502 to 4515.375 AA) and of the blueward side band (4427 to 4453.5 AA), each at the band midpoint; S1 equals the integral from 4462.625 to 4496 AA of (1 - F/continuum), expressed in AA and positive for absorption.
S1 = 4.0 AA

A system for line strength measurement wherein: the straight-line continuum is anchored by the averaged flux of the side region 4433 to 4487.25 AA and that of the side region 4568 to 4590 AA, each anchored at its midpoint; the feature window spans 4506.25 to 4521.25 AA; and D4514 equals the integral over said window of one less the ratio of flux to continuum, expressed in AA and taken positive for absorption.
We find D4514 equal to -2.36 AA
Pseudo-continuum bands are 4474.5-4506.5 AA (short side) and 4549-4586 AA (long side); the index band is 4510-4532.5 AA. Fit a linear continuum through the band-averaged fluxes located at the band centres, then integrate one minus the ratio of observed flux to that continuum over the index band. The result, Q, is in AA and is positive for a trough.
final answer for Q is 0.9 AA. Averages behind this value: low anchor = 11.6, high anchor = 12.4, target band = 11.4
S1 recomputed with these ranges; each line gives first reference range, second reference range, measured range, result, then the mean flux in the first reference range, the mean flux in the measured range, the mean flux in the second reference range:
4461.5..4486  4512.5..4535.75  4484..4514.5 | -4.6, 10.8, 12.5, 10.9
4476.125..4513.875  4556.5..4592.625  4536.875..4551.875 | 0.5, 12.1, 11.9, 12.5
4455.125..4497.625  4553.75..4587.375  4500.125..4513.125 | -2.9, 10.8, 13.9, 12.5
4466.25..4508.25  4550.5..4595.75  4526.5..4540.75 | 2.1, 11.8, 10.3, 12.3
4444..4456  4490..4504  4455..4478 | 0.6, 10.6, 10.6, 11.4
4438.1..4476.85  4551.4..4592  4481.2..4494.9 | -0.2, 10.6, 11.2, 12.3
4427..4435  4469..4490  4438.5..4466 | 0.8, 10.3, 10.4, 11.2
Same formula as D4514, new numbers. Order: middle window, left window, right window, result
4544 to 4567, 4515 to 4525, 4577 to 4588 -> 1.7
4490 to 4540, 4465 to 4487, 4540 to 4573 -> -1.7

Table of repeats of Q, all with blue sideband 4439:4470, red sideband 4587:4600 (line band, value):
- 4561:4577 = -2.0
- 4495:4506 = -1.7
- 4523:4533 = 0.9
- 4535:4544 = -1.0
